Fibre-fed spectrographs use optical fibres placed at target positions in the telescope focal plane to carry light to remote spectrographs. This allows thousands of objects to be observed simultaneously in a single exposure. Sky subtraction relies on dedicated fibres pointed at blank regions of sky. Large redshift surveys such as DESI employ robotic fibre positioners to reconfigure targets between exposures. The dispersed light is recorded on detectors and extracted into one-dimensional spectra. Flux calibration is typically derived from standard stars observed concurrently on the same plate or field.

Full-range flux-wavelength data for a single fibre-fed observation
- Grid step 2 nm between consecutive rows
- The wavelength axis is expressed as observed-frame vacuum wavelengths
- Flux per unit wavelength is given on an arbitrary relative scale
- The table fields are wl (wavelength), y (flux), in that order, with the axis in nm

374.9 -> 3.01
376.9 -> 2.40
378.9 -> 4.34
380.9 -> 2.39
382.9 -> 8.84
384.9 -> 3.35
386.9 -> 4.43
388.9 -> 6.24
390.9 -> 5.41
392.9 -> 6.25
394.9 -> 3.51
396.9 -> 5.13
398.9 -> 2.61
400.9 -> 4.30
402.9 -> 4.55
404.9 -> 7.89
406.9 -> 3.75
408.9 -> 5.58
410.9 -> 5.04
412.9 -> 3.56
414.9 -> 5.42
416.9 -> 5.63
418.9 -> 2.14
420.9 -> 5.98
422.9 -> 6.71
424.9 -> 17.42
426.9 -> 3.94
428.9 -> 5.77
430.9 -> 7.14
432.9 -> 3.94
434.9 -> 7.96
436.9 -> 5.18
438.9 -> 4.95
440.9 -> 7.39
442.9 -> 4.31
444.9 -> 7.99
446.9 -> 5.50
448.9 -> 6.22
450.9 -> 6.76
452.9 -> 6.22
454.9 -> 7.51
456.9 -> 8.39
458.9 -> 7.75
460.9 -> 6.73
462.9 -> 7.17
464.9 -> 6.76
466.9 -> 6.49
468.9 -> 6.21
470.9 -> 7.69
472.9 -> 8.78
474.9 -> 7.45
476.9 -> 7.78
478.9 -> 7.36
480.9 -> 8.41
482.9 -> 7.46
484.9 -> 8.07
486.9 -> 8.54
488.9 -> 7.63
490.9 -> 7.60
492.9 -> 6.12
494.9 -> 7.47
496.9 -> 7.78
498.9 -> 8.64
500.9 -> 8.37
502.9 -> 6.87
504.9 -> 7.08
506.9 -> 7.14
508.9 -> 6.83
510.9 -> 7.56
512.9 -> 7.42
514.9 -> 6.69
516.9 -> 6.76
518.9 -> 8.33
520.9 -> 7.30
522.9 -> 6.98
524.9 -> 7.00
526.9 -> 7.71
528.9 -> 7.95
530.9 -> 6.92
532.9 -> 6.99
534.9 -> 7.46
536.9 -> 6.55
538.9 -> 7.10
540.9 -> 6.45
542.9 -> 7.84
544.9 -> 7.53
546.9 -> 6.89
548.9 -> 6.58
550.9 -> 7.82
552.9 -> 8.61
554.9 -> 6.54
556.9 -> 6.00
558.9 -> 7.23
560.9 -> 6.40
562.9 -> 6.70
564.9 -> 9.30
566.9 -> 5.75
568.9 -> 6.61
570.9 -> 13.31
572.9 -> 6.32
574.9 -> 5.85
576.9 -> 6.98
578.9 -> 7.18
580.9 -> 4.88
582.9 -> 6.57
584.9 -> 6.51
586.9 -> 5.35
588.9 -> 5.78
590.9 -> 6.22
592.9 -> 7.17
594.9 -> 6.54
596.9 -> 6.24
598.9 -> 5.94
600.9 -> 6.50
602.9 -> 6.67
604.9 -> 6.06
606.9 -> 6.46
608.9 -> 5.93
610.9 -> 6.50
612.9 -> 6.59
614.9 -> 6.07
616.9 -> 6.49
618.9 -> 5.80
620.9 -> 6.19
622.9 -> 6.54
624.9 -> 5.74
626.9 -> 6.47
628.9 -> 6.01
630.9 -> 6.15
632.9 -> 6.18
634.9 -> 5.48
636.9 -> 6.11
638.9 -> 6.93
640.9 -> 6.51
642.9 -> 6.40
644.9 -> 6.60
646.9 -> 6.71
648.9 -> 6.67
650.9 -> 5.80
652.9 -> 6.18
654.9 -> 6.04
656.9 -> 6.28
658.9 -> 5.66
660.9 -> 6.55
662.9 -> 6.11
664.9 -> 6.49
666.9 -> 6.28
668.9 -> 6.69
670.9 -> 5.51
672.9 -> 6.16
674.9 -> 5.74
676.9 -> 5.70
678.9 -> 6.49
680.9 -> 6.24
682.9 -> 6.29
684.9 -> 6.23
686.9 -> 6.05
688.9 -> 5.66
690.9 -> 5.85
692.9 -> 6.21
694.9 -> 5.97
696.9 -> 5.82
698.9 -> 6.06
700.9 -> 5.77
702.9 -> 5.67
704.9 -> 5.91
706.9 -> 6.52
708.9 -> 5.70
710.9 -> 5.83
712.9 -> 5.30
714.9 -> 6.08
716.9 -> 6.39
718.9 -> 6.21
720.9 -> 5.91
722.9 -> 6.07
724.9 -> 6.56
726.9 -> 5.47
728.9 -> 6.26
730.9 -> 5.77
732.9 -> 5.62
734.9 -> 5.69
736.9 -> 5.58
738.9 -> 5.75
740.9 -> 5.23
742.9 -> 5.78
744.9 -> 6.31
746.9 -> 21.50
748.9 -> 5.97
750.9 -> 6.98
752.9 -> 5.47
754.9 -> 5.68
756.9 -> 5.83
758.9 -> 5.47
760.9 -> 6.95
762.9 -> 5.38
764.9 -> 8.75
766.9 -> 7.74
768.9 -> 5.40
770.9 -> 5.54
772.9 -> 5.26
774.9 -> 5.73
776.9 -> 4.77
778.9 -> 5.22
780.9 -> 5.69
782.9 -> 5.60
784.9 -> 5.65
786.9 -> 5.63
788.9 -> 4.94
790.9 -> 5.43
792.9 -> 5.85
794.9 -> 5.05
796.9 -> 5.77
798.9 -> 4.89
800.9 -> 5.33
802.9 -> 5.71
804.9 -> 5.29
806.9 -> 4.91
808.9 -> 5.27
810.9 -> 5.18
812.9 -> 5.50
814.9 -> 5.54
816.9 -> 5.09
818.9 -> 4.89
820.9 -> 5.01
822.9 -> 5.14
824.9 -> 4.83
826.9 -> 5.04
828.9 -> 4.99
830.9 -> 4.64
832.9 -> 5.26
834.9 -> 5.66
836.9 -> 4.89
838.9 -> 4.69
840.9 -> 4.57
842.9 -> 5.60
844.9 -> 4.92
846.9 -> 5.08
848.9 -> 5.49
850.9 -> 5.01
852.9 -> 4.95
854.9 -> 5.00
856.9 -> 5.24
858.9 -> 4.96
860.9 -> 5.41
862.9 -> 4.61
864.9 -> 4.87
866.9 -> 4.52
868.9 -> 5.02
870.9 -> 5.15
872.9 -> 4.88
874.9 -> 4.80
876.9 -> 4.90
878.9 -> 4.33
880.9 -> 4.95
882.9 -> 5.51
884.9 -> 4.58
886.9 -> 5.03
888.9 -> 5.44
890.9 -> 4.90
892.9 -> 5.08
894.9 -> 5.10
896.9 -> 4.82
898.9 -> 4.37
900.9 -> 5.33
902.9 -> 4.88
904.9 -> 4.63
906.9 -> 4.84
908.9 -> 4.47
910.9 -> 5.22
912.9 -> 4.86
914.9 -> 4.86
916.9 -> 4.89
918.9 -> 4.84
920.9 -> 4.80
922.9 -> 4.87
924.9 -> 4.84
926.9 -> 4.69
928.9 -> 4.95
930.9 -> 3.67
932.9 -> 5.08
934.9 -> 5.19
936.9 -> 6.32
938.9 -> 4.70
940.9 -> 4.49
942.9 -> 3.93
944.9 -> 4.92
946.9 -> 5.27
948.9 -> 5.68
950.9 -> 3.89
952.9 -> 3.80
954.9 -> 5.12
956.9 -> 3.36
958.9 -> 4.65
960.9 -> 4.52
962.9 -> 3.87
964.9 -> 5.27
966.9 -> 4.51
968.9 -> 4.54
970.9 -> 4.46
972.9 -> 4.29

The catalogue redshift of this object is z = 0.14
